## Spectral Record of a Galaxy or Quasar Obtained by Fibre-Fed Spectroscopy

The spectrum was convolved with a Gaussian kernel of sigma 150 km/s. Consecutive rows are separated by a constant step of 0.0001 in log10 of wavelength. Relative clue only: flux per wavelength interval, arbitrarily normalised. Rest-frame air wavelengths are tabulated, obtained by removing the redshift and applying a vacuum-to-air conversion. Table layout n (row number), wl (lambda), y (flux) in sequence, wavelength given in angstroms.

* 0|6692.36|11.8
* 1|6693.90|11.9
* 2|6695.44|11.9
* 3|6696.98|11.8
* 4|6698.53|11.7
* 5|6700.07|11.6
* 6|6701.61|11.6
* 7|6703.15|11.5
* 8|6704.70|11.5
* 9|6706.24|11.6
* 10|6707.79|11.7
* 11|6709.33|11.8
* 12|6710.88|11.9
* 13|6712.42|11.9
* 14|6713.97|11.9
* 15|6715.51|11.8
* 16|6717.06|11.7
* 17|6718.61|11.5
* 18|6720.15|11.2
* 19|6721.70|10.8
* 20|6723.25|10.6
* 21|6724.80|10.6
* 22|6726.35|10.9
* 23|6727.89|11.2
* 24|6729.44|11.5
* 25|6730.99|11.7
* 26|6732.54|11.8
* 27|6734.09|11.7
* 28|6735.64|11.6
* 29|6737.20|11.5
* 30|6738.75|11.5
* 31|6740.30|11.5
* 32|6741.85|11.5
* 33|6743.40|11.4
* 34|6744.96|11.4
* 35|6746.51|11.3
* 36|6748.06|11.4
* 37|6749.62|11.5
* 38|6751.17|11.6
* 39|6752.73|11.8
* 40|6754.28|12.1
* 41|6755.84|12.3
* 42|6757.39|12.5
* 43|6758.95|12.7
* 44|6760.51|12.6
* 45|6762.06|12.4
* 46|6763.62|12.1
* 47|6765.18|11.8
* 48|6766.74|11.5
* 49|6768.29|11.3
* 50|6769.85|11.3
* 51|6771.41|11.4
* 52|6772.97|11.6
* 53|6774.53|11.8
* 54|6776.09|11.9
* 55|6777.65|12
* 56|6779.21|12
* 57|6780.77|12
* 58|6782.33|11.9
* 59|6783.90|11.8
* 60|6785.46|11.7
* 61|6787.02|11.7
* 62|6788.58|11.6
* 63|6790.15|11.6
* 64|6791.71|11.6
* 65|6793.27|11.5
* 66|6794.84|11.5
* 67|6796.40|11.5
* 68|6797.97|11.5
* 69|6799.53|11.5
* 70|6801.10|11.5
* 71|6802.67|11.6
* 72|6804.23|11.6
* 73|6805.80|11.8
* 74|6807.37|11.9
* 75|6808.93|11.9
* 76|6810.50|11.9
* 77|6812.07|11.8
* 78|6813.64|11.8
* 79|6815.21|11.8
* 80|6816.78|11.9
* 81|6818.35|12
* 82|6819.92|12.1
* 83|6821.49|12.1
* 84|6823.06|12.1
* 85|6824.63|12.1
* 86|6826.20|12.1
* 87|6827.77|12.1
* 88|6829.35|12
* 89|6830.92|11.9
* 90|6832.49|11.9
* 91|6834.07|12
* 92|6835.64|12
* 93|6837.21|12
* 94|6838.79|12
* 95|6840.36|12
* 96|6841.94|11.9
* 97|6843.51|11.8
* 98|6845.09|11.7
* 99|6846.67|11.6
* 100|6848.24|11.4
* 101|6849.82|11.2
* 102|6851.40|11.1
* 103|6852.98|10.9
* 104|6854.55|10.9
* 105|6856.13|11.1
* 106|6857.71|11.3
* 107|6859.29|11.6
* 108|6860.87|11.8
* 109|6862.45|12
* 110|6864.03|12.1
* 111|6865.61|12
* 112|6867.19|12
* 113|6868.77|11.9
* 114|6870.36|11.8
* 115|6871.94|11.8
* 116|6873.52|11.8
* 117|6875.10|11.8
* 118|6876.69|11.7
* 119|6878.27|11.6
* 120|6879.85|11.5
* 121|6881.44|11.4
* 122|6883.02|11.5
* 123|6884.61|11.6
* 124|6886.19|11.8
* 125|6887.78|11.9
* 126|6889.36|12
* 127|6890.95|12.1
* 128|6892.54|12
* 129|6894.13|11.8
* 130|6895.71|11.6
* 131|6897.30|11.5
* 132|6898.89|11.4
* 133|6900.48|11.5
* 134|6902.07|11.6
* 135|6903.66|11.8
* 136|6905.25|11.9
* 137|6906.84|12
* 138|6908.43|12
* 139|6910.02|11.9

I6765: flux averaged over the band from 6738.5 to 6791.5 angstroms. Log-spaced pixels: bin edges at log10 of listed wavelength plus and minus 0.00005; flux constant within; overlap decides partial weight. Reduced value 11.8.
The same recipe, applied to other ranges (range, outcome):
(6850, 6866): 11.5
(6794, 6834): 11.8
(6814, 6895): 11.8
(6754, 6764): 12.4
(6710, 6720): 11.8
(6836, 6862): 11.5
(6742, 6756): 11.6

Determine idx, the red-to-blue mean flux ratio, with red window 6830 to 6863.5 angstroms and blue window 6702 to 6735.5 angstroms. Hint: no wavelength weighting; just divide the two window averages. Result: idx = 1.0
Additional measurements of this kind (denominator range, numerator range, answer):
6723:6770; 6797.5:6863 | 1.01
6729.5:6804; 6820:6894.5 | 1.00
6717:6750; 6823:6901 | 1.03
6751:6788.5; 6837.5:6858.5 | 0.96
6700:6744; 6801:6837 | 1.04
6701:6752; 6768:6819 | 1.02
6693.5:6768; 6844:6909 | 1.00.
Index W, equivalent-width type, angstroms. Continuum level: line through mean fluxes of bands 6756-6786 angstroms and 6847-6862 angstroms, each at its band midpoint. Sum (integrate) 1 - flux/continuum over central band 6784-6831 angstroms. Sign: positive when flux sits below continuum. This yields -0.6 angstroms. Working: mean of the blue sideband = 11.9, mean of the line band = 11.8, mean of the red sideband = 11.3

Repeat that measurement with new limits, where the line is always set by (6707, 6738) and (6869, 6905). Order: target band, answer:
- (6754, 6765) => -0.8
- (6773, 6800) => -0.4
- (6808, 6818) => -0.2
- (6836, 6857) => 0.2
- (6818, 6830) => -0.5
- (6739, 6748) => 0.1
